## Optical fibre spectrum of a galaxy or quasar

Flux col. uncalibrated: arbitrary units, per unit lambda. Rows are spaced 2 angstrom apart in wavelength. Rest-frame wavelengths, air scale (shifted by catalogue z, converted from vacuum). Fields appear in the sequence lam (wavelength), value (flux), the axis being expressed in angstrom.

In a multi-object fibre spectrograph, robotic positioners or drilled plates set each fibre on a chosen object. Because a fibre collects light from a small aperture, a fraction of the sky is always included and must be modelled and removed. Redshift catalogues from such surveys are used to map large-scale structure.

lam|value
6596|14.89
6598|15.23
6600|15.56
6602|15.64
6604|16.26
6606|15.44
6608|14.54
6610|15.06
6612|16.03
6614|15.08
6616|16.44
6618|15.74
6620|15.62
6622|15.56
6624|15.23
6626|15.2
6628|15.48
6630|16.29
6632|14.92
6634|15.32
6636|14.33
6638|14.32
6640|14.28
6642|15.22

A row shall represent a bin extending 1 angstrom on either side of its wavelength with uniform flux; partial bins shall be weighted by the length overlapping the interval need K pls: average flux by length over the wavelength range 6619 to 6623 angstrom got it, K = 15.6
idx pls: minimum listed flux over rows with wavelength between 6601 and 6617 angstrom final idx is 14.54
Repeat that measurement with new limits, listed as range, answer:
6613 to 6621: 15.08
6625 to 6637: 14.33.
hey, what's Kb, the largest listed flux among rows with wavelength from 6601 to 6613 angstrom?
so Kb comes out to 16.26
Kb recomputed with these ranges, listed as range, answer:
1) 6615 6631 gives 16.44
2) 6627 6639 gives 16.29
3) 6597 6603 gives 15.64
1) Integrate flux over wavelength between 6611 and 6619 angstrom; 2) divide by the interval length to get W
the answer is 15.8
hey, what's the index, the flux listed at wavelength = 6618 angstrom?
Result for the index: 15.74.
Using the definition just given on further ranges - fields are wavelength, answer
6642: 15.22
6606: 15.44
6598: 15.23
